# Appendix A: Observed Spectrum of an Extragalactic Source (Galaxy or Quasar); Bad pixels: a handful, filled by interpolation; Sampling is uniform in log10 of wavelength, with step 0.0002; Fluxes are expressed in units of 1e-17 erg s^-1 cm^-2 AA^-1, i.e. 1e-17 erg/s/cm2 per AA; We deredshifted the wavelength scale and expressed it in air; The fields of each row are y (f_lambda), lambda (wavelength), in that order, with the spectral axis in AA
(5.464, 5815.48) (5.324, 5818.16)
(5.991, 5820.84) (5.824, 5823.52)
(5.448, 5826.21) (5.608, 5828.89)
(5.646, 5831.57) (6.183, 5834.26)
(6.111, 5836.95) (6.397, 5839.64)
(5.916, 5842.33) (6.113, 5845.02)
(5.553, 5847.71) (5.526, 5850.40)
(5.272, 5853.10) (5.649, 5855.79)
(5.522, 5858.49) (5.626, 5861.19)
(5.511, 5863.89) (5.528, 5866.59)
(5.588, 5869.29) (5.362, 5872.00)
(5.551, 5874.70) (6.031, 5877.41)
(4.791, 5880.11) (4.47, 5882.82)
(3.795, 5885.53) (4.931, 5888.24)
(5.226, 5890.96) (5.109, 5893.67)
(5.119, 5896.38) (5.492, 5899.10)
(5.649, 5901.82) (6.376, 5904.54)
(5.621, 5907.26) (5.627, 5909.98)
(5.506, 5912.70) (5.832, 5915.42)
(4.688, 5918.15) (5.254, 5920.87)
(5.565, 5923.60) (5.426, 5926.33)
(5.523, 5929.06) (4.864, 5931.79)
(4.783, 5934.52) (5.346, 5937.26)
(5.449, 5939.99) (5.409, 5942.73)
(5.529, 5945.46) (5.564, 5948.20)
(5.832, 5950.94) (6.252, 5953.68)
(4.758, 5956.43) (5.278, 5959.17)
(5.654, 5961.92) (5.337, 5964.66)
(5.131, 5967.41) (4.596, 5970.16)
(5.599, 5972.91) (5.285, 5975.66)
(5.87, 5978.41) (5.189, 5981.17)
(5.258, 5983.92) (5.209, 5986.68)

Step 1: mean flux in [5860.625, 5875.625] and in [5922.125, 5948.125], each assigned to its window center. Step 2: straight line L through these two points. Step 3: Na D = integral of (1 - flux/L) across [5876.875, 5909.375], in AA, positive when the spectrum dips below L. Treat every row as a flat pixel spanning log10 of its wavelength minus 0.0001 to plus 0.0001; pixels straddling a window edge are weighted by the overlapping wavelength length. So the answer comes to 1.4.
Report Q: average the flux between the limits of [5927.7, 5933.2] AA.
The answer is 5.19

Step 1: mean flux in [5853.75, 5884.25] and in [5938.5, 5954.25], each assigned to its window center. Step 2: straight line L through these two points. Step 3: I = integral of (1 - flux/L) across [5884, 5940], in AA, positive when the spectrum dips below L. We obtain 2.6 AA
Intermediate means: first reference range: 5.41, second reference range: 5.64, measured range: 5.29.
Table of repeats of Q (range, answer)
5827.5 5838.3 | 5.89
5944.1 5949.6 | 5.55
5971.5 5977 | 5.44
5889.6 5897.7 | 5.15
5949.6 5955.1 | 6.03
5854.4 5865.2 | 5.58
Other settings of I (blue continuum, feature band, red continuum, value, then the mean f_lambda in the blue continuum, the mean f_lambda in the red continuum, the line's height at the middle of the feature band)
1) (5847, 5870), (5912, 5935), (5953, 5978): 0.50 AA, 5.53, 5.32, 5.4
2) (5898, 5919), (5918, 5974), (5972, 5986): 1.80 AA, 5.62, 5.42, 5.52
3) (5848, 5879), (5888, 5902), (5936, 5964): 0.73 AA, 5.56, 5.5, 5.54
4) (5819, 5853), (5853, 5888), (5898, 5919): 2.81 AA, 5.83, 5.62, 5.73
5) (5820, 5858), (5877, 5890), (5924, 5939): 1.86 AA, 5.79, 5.22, 5.52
